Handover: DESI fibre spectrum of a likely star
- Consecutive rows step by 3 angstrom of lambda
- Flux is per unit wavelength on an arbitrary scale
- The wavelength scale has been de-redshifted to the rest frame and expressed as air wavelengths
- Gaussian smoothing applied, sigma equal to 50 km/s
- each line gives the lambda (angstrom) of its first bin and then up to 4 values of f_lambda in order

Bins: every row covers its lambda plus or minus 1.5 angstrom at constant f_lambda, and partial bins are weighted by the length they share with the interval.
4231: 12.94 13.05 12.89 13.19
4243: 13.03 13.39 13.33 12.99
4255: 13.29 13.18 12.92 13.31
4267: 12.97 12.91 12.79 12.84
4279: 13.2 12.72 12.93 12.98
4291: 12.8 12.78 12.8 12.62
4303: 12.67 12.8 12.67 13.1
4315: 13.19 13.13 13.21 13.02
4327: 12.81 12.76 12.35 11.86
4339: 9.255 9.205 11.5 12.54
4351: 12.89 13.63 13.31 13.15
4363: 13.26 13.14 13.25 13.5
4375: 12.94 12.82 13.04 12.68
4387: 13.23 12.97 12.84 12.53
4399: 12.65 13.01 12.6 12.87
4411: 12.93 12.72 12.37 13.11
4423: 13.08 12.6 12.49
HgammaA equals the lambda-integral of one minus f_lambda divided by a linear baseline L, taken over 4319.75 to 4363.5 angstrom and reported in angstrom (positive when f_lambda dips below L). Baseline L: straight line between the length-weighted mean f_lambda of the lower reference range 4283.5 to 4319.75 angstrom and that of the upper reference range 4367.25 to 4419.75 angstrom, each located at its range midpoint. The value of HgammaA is 2.0 angstrom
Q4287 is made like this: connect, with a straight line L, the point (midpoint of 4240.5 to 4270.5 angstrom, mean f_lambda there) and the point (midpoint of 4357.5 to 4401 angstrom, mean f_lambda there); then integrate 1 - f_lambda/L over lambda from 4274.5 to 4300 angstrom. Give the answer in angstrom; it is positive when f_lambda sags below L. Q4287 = 0.5 angstrom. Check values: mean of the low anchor 13.1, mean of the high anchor 13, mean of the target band 12.9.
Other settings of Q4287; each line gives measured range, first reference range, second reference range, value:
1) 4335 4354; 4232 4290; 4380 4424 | 2.26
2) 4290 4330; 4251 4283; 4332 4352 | -2.86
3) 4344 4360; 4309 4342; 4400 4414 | -0.45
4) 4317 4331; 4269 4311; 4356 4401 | -0.10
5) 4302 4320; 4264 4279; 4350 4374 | 0.20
